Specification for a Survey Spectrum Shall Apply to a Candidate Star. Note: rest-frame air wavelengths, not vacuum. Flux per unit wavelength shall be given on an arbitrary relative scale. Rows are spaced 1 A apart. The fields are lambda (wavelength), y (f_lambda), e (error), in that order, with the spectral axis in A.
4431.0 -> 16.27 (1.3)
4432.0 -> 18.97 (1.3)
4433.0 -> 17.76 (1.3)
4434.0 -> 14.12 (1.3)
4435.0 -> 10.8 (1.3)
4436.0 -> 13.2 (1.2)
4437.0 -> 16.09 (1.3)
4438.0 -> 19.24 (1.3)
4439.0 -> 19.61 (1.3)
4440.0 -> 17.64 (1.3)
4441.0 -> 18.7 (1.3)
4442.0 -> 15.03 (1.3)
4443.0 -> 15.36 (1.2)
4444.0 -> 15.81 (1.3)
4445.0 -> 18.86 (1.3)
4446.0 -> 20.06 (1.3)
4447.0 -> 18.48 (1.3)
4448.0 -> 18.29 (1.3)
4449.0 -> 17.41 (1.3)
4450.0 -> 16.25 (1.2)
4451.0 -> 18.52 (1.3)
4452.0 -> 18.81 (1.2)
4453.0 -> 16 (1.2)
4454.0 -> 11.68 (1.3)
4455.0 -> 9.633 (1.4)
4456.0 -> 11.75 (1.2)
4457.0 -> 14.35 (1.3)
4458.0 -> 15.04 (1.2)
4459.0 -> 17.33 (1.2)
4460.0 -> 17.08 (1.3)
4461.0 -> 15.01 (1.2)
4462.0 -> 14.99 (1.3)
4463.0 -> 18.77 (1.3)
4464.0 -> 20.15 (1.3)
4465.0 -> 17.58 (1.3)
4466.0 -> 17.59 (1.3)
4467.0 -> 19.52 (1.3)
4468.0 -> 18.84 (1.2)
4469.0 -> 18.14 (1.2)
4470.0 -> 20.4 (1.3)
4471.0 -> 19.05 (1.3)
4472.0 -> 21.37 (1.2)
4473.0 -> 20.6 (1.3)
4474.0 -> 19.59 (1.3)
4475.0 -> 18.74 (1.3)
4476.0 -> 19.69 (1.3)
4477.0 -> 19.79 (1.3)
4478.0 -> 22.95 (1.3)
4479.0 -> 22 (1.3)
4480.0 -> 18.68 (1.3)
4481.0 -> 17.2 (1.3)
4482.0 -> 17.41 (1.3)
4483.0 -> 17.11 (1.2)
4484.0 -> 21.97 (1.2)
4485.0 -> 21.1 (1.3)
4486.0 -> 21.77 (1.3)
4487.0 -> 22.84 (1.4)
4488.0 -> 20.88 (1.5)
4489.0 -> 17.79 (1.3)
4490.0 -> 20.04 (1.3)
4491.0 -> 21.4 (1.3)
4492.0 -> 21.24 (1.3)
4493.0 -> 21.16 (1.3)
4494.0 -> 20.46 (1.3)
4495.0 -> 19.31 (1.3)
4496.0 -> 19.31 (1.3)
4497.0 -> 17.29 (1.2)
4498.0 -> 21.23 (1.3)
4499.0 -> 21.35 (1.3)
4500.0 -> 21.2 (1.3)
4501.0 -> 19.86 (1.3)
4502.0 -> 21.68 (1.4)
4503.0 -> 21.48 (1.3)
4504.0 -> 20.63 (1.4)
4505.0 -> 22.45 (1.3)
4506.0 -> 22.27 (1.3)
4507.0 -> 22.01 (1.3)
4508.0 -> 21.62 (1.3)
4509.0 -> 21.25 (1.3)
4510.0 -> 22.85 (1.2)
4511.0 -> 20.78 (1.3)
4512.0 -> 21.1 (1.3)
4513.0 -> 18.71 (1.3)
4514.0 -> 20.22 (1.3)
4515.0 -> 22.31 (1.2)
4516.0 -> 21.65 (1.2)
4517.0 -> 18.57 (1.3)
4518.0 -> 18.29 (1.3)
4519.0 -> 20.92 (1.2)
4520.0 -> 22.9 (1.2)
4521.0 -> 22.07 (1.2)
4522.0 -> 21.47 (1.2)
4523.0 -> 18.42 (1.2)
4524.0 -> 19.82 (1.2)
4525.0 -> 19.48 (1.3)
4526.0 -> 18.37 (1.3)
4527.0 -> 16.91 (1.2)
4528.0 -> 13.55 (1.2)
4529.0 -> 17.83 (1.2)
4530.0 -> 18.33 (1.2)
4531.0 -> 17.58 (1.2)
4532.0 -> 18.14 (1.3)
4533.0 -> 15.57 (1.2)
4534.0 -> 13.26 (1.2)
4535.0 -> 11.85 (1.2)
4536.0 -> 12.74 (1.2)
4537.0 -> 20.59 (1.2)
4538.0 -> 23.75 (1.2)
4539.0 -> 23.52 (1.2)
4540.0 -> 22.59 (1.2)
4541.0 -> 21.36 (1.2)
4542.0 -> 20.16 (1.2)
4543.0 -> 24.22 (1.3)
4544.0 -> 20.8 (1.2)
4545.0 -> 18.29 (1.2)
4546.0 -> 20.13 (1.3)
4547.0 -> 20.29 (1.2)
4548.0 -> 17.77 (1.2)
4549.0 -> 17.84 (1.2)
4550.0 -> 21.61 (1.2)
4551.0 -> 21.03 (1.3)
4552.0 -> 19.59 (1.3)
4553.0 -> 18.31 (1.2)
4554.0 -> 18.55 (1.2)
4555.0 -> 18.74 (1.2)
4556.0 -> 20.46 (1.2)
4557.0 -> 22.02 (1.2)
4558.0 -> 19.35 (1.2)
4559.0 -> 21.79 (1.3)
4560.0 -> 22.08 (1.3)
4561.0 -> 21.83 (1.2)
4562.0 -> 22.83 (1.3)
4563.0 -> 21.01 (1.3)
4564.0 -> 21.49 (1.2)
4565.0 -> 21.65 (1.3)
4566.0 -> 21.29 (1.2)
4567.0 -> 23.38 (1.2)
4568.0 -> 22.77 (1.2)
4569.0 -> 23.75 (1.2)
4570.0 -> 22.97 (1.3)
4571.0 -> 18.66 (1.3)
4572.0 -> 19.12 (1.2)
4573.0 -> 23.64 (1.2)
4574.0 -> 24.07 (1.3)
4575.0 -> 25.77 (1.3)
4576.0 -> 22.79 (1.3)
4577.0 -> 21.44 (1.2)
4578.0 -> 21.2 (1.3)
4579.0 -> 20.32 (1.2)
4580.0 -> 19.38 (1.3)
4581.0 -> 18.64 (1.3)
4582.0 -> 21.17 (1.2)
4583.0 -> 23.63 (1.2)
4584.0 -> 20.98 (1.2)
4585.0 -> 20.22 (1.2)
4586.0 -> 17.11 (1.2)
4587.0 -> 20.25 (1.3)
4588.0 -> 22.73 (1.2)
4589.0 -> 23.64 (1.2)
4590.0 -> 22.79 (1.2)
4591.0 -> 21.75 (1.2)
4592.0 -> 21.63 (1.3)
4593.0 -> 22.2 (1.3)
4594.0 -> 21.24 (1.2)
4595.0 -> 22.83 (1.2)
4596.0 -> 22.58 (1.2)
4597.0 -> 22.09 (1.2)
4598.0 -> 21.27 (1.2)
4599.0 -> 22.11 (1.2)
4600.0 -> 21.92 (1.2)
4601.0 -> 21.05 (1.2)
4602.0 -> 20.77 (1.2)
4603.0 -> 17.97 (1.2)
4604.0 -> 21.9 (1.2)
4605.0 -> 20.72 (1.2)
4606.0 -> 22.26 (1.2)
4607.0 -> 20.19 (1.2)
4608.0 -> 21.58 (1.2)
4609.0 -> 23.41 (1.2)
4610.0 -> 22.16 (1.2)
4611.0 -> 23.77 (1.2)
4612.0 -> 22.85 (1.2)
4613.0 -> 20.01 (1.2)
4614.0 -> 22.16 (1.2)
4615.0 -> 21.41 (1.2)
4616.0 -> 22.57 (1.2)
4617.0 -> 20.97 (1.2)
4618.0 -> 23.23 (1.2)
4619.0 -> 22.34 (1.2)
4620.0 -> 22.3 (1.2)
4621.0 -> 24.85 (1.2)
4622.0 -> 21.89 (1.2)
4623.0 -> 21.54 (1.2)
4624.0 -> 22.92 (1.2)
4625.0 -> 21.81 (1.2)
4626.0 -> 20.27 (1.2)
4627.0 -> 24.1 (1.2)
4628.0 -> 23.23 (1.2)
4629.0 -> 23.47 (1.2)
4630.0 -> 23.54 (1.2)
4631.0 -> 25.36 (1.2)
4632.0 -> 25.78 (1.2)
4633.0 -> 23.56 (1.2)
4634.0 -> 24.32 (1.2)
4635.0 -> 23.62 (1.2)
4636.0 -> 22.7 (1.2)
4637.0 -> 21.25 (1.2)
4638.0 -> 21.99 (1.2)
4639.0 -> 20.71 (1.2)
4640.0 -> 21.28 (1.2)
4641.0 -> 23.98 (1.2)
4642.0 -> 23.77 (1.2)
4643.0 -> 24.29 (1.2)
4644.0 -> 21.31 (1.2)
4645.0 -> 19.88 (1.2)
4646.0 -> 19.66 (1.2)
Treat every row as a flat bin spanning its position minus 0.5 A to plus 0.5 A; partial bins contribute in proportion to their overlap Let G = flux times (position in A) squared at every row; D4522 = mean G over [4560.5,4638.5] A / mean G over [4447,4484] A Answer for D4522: 1.3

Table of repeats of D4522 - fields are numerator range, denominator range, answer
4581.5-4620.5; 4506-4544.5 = 1.14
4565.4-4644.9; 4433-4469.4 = 1.43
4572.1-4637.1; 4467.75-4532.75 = 1.15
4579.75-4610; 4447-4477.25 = 1.30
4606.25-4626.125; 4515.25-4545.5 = 1.20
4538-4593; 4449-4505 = 1.17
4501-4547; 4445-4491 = 1.11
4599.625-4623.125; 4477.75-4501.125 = 1.14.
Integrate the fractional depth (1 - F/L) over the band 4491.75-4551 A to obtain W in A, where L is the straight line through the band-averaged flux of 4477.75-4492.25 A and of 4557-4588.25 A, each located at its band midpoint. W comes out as 2.5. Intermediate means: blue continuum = 20.2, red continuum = 21.5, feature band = 19.9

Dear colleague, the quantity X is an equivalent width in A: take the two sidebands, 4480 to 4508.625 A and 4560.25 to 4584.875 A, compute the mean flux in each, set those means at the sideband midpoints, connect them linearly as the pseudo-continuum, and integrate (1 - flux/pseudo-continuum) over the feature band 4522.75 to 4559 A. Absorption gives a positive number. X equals 3.9 A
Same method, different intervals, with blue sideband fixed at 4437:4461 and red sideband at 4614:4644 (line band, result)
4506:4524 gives -1.98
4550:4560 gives 0.03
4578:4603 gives 0.24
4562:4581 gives -0.97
